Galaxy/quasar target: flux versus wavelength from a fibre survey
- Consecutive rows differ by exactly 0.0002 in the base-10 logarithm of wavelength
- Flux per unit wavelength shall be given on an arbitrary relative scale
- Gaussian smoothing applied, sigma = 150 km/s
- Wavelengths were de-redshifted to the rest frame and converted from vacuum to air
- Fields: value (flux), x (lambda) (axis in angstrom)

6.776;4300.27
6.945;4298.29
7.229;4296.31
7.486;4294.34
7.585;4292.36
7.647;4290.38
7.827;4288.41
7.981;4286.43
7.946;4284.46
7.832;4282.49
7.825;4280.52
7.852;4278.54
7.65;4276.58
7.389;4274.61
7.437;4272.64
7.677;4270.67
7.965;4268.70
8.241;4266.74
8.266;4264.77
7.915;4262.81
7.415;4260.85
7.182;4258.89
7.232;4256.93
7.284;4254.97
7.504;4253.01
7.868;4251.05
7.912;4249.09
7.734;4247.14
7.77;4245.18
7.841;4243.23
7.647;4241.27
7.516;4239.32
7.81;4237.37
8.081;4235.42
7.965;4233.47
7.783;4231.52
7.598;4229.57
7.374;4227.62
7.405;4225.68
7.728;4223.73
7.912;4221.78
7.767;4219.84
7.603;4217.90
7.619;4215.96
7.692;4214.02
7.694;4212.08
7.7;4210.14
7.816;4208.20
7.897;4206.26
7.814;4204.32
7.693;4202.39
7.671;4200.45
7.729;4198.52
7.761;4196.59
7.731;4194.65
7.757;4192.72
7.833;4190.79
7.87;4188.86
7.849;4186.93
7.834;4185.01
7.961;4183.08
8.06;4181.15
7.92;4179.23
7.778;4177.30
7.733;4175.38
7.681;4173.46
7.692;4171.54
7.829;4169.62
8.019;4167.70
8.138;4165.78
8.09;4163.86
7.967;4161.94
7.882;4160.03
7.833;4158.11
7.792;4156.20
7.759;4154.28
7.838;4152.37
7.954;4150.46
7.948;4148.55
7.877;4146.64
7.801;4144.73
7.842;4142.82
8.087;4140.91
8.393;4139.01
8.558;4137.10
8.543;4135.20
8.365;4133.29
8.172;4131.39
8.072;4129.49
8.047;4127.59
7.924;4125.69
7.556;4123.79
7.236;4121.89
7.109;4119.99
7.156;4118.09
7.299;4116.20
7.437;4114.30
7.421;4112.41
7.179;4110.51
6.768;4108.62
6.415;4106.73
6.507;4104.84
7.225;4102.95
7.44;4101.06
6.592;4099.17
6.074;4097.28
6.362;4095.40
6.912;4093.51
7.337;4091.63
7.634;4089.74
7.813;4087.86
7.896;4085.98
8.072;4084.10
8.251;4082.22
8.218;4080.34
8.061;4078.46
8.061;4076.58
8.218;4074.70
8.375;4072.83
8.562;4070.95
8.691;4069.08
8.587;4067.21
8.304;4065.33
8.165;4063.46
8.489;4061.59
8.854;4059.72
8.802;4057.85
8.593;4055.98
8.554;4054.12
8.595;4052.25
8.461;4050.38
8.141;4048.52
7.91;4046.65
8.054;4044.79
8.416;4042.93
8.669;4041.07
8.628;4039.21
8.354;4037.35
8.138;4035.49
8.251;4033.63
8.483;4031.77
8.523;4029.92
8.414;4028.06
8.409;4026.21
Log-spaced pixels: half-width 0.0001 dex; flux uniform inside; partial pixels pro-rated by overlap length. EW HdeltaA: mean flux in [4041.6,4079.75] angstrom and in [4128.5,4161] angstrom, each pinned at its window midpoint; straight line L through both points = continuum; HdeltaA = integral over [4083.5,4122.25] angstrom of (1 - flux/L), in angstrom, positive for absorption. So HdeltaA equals 5.1 angstrom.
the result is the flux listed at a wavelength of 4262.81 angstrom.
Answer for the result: 7.915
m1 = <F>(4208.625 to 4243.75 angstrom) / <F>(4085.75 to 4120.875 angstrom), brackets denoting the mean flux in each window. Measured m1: 1.1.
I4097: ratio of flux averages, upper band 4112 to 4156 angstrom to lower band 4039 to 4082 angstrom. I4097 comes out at 0.93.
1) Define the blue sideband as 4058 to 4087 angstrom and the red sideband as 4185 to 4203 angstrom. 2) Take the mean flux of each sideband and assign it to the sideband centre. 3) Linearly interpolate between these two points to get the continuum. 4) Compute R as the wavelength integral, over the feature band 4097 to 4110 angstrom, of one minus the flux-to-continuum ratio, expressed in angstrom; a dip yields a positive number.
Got 2.3 angstrom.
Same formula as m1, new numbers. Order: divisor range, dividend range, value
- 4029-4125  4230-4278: 0.98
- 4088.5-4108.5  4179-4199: 1.14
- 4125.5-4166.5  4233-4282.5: 0.96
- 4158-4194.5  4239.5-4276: 0.97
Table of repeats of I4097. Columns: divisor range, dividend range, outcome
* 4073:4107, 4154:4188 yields 1.06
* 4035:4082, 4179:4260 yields 0.92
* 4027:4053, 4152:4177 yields 0.94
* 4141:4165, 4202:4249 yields 0.98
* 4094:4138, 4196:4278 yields 1.05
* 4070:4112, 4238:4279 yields 1.03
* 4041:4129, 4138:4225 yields 1.01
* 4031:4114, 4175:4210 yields 0.99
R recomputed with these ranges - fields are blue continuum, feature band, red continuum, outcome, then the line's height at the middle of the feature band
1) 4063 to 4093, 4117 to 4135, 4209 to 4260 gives 0.48 angstrom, 7.98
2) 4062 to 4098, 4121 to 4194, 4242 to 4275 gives -1.21 angstrom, 7.8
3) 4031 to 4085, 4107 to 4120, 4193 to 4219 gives 1.55 angstrom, 8.13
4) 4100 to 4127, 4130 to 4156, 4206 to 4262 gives -2.73 angstrom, 7.31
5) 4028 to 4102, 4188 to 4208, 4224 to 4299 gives 0.09 angstrom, 7.81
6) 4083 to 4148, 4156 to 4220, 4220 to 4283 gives -1.69 angstrom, 7.61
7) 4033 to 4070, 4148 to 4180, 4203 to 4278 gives 0.51 angstrom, 8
